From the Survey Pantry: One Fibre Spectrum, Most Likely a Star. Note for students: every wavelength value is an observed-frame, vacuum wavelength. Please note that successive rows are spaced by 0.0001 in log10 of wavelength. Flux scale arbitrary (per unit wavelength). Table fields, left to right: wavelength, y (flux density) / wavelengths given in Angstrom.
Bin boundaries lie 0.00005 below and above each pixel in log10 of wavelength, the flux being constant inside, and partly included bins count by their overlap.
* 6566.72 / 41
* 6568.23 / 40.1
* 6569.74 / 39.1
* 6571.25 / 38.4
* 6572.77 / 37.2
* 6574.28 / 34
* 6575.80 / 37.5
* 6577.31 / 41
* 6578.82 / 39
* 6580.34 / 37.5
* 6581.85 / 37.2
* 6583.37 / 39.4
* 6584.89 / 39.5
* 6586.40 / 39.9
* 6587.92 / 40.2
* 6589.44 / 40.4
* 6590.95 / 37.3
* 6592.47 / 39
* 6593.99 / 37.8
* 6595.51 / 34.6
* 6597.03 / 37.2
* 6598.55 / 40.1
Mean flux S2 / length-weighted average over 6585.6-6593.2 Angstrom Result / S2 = 39.4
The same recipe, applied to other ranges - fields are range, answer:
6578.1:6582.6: 37.9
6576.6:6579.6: 40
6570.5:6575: 36.5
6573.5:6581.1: 37.8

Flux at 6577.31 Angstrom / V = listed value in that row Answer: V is 41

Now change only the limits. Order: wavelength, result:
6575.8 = 37.5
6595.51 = 34.6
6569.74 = 39.1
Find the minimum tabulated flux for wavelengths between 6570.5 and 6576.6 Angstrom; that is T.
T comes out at 34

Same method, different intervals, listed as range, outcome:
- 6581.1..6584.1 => 37.2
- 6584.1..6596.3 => 34.6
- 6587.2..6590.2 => 40.2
